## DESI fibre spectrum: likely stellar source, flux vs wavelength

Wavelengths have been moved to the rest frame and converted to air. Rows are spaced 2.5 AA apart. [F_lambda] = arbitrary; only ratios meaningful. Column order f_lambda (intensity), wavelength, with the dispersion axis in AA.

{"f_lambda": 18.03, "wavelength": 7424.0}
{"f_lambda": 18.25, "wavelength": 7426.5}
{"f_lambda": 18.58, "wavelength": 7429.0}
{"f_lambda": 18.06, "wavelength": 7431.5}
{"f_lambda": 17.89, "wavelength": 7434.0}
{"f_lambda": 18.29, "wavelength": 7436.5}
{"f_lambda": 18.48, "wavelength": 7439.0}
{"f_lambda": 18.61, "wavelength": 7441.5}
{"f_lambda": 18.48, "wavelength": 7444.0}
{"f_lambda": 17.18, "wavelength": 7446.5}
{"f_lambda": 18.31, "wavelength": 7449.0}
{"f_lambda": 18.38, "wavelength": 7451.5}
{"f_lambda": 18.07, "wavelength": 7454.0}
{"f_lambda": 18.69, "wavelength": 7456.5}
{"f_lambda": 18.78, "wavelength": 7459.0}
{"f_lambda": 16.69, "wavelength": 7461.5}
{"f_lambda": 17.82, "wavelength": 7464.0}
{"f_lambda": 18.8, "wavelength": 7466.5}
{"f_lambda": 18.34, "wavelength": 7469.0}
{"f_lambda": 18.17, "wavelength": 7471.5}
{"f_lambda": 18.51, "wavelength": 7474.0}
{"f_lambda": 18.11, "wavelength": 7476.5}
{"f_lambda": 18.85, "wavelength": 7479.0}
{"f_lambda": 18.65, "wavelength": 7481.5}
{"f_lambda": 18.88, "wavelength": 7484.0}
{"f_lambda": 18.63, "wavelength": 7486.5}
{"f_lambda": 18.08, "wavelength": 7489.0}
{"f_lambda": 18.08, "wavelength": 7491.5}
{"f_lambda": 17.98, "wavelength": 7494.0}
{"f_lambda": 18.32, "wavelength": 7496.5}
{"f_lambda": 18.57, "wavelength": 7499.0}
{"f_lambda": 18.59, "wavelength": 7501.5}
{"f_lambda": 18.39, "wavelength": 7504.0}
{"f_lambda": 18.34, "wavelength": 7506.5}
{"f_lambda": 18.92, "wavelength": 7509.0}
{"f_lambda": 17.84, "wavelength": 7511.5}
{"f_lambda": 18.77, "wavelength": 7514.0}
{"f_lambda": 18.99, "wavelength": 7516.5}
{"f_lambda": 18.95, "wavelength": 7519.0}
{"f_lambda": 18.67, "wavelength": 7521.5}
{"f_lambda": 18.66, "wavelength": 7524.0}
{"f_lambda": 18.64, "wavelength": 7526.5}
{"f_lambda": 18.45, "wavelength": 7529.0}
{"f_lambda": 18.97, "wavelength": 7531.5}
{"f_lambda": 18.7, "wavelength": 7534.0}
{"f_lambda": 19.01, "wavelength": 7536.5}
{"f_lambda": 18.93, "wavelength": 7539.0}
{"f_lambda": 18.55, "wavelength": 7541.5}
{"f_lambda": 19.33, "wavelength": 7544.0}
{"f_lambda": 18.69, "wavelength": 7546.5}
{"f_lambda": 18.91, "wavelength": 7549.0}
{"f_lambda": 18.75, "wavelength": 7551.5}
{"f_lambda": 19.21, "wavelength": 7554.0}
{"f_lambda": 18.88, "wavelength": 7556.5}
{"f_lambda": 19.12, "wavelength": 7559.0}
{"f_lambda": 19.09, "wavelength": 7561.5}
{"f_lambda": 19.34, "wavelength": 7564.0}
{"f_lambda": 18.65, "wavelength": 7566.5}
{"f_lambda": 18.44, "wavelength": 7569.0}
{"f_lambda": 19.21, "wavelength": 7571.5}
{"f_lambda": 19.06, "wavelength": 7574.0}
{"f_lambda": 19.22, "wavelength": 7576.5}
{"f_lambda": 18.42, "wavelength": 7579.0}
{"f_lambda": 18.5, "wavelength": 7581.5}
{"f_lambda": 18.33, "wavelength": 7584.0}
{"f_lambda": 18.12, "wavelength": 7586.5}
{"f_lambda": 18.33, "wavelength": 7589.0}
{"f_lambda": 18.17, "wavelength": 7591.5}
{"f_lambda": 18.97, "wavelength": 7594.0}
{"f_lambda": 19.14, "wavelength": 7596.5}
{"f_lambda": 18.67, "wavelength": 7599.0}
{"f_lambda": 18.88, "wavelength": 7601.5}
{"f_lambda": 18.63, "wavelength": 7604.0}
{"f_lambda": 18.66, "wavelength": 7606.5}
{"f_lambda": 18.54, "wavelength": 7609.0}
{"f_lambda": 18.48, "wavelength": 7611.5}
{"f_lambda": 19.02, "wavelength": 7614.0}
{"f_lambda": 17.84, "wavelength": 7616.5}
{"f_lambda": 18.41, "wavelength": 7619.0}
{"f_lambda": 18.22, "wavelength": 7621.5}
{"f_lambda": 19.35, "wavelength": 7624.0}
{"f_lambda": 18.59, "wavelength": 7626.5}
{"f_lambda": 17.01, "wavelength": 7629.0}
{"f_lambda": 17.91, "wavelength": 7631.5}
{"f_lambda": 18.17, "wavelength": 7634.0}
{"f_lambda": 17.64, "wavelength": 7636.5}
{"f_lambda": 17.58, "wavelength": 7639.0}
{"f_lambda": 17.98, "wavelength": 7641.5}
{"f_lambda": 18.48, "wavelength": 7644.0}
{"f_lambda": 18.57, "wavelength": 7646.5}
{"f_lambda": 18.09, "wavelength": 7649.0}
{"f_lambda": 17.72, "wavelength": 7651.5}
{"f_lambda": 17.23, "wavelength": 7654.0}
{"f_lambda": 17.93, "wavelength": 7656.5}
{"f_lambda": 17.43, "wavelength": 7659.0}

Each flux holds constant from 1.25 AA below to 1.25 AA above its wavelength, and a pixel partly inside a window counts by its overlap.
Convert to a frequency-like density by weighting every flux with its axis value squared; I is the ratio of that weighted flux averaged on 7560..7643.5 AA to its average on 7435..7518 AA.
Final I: 1.0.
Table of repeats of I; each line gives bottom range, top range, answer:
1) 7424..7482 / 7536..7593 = 1.06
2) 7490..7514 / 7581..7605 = 1.04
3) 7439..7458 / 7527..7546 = 1.06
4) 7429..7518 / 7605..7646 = 1.04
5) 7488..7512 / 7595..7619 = 1.05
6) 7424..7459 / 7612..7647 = 1.05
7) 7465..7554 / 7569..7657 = 1.01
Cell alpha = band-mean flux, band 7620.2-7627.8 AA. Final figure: 18.7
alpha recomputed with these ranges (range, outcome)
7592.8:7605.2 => 18.9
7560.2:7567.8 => 19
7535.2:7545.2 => 19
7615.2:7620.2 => 18.1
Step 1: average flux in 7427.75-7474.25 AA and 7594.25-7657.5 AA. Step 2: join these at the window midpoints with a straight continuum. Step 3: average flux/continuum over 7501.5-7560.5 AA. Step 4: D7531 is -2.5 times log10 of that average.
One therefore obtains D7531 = -0.03 mag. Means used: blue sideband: 18.2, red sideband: 18.3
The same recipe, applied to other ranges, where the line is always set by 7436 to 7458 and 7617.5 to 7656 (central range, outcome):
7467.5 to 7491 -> -0.01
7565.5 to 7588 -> -0.03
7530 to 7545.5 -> -0.04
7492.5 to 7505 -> -0.01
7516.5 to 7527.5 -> -0.03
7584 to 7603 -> -0.03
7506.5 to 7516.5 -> -0.02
